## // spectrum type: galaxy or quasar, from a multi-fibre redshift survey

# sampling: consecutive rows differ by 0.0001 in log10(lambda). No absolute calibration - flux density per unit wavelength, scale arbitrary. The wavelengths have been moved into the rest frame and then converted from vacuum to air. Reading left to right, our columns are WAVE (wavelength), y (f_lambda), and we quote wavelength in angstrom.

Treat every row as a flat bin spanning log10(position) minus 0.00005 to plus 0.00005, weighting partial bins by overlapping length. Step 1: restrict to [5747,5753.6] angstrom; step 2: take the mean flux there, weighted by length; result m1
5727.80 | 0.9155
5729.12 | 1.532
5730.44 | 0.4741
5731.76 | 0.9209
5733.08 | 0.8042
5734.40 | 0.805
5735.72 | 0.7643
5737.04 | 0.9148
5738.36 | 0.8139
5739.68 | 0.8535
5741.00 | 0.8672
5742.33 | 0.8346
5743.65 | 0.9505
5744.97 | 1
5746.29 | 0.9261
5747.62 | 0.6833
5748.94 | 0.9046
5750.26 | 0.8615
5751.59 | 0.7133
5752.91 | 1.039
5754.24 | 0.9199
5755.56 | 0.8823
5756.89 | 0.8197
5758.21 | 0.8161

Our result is 0.842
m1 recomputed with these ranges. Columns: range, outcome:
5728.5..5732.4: 0.97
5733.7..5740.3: 0.831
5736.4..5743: 0.857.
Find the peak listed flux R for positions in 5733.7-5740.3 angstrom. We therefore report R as 0.9148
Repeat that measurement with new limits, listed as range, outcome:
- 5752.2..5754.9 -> 1.039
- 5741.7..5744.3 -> 0.9505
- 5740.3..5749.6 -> 1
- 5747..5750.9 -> 0.9046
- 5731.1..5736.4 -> 0.9209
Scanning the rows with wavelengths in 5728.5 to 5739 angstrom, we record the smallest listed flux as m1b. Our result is 0.4741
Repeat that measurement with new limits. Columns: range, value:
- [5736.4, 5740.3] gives 0.8139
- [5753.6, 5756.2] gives 0.8823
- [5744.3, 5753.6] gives 0.6833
